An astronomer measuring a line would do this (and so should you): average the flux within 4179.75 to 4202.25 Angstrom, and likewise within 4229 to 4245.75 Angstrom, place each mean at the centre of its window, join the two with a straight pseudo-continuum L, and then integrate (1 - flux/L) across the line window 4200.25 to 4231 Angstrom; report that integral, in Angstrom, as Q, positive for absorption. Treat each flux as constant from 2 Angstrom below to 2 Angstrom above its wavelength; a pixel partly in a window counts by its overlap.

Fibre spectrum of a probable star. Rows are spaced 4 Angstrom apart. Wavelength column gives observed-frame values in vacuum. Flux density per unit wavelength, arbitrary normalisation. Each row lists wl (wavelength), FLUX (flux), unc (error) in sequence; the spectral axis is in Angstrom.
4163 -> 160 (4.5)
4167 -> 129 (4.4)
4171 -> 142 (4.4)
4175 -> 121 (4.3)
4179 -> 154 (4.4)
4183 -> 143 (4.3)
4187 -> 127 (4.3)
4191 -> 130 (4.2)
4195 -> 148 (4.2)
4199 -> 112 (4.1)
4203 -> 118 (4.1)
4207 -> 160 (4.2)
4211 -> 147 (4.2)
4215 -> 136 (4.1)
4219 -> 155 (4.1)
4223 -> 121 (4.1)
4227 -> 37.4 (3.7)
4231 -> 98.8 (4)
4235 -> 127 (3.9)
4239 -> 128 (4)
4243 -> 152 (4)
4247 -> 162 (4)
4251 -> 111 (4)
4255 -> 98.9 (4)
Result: 1.7 Angstrom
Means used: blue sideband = 132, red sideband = 128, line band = 123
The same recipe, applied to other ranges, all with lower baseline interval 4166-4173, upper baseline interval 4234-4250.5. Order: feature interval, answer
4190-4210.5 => 0.5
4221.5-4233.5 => 4.6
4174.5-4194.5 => 0.0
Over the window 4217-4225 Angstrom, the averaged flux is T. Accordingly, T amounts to 138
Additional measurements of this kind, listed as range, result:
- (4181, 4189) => 135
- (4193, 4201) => 130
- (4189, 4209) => 134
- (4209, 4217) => 142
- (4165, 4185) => 138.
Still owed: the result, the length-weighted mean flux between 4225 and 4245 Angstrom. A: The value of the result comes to 109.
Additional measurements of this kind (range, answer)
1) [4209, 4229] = 119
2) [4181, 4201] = 132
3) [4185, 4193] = 128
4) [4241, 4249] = 157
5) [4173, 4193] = 135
